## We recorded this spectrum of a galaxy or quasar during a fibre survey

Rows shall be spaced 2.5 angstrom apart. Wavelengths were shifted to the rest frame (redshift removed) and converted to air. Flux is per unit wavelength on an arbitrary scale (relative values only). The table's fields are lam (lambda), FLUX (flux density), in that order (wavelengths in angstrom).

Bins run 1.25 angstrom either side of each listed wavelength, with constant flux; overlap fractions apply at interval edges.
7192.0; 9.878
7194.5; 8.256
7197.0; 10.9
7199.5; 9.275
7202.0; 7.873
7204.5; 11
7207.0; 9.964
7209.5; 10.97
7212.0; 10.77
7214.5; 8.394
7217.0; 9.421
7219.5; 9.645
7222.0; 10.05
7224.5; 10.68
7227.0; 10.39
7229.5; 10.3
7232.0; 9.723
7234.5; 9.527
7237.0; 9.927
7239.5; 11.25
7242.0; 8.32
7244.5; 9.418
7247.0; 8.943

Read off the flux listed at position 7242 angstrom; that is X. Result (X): 8.32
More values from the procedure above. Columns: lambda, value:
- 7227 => 10.39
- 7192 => 9.878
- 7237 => 9.927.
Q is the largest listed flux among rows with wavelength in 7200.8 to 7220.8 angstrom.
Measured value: 11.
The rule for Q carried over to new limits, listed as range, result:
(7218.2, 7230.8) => 10.68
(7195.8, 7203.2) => 10.9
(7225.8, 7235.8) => 10.39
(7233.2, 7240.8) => 11.25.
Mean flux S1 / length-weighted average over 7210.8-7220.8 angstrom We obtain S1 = 9.55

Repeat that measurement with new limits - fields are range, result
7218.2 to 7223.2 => 9.84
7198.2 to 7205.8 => 9.4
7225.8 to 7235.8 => 9.98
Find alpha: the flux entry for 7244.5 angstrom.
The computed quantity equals 9.418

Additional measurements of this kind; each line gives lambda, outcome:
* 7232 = 9.723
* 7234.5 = 9.527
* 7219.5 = 9.645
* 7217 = 9.421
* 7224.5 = 10.68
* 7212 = 10.77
